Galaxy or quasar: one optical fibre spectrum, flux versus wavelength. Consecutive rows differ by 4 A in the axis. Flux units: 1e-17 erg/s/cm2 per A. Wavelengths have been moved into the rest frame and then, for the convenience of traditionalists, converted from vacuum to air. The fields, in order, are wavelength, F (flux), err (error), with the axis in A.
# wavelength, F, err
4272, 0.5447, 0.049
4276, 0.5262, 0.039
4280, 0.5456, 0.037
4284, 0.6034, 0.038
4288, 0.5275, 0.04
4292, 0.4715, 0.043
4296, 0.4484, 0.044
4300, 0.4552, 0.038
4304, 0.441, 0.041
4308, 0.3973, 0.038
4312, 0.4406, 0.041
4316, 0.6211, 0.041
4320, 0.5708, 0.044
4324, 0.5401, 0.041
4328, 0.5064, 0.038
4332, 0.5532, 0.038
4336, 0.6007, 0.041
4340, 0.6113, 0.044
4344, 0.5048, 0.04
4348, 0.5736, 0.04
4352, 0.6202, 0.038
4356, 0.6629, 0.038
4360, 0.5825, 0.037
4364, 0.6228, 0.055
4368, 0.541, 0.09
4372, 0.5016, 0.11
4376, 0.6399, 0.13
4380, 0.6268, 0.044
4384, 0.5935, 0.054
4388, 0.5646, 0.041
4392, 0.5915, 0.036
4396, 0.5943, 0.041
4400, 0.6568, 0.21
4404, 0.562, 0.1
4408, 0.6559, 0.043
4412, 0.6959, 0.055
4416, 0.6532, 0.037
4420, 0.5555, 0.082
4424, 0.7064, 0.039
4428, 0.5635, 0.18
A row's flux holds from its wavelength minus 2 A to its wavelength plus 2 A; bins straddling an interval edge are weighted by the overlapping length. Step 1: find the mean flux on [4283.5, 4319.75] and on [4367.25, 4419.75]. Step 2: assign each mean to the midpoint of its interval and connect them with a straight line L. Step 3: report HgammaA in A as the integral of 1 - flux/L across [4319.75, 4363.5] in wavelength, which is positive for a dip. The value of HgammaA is -3.0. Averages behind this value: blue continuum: 0.489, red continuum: 0.606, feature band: 0.577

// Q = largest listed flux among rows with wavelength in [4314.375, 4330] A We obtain 0.6211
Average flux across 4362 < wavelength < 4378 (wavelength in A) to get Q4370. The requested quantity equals 0.576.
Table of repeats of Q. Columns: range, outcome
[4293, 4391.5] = 0.6629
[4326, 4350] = 0.6113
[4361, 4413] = 0.6959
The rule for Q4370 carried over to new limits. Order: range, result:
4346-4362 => 0.61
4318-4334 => 0.543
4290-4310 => 0.443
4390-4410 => 0.612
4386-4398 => 0.583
